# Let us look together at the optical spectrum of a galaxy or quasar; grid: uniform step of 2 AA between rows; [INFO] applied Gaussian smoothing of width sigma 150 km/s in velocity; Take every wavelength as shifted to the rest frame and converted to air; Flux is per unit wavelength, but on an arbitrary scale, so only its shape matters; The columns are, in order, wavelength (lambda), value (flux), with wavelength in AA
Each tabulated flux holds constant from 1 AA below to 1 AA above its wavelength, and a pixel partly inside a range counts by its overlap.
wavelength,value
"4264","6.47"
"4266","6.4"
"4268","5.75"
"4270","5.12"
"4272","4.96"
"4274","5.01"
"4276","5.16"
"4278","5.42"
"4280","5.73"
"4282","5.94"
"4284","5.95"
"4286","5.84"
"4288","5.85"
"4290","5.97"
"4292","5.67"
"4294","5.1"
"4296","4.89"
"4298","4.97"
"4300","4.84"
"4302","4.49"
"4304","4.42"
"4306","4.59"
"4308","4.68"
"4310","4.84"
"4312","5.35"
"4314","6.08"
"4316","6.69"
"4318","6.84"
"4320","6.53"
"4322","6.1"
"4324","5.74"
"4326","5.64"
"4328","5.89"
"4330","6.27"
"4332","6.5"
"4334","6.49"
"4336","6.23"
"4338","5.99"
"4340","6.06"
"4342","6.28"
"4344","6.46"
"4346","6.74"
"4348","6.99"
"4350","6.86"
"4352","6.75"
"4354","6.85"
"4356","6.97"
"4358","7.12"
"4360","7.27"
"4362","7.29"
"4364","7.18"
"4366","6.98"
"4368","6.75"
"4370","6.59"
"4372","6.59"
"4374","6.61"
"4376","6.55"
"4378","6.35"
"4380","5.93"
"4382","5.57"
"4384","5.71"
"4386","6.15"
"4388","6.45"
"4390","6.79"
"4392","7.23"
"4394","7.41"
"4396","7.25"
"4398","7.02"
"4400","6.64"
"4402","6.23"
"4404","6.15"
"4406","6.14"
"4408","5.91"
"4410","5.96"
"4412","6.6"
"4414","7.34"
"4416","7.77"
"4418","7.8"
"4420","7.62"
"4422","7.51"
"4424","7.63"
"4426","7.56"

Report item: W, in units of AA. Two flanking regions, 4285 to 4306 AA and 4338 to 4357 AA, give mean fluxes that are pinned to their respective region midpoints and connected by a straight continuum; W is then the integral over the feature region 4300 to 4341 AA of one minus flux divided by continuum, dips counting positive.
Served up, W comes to 0.96 AA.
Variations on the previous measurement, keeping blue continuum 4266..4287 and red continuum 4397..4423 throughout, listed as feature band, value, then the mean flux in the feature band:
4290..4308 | 2.6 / 4.92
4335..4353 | -0.9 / 6.48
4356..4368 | -1.4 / 7.12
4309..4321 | -0.3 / 6.05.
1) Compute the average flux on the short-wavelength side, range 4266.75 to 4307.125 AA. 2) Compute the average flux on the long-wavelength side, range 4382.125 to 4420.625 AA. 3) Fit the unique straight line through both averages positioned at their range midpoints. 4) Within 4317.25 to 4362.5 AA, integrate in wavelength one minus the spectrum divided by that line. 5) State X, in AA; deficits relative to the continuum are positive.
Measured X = -4.2 AA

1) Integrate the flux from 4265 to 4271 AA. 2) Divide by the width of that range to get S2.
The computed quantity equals 5.76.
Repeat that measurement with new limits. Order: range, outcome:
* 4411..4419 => 7.38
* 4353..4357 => 6.91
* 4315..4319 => 6.77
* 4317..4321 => 6.69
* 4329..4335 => 6.42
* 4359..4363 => 7.28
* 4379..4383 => 5.75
